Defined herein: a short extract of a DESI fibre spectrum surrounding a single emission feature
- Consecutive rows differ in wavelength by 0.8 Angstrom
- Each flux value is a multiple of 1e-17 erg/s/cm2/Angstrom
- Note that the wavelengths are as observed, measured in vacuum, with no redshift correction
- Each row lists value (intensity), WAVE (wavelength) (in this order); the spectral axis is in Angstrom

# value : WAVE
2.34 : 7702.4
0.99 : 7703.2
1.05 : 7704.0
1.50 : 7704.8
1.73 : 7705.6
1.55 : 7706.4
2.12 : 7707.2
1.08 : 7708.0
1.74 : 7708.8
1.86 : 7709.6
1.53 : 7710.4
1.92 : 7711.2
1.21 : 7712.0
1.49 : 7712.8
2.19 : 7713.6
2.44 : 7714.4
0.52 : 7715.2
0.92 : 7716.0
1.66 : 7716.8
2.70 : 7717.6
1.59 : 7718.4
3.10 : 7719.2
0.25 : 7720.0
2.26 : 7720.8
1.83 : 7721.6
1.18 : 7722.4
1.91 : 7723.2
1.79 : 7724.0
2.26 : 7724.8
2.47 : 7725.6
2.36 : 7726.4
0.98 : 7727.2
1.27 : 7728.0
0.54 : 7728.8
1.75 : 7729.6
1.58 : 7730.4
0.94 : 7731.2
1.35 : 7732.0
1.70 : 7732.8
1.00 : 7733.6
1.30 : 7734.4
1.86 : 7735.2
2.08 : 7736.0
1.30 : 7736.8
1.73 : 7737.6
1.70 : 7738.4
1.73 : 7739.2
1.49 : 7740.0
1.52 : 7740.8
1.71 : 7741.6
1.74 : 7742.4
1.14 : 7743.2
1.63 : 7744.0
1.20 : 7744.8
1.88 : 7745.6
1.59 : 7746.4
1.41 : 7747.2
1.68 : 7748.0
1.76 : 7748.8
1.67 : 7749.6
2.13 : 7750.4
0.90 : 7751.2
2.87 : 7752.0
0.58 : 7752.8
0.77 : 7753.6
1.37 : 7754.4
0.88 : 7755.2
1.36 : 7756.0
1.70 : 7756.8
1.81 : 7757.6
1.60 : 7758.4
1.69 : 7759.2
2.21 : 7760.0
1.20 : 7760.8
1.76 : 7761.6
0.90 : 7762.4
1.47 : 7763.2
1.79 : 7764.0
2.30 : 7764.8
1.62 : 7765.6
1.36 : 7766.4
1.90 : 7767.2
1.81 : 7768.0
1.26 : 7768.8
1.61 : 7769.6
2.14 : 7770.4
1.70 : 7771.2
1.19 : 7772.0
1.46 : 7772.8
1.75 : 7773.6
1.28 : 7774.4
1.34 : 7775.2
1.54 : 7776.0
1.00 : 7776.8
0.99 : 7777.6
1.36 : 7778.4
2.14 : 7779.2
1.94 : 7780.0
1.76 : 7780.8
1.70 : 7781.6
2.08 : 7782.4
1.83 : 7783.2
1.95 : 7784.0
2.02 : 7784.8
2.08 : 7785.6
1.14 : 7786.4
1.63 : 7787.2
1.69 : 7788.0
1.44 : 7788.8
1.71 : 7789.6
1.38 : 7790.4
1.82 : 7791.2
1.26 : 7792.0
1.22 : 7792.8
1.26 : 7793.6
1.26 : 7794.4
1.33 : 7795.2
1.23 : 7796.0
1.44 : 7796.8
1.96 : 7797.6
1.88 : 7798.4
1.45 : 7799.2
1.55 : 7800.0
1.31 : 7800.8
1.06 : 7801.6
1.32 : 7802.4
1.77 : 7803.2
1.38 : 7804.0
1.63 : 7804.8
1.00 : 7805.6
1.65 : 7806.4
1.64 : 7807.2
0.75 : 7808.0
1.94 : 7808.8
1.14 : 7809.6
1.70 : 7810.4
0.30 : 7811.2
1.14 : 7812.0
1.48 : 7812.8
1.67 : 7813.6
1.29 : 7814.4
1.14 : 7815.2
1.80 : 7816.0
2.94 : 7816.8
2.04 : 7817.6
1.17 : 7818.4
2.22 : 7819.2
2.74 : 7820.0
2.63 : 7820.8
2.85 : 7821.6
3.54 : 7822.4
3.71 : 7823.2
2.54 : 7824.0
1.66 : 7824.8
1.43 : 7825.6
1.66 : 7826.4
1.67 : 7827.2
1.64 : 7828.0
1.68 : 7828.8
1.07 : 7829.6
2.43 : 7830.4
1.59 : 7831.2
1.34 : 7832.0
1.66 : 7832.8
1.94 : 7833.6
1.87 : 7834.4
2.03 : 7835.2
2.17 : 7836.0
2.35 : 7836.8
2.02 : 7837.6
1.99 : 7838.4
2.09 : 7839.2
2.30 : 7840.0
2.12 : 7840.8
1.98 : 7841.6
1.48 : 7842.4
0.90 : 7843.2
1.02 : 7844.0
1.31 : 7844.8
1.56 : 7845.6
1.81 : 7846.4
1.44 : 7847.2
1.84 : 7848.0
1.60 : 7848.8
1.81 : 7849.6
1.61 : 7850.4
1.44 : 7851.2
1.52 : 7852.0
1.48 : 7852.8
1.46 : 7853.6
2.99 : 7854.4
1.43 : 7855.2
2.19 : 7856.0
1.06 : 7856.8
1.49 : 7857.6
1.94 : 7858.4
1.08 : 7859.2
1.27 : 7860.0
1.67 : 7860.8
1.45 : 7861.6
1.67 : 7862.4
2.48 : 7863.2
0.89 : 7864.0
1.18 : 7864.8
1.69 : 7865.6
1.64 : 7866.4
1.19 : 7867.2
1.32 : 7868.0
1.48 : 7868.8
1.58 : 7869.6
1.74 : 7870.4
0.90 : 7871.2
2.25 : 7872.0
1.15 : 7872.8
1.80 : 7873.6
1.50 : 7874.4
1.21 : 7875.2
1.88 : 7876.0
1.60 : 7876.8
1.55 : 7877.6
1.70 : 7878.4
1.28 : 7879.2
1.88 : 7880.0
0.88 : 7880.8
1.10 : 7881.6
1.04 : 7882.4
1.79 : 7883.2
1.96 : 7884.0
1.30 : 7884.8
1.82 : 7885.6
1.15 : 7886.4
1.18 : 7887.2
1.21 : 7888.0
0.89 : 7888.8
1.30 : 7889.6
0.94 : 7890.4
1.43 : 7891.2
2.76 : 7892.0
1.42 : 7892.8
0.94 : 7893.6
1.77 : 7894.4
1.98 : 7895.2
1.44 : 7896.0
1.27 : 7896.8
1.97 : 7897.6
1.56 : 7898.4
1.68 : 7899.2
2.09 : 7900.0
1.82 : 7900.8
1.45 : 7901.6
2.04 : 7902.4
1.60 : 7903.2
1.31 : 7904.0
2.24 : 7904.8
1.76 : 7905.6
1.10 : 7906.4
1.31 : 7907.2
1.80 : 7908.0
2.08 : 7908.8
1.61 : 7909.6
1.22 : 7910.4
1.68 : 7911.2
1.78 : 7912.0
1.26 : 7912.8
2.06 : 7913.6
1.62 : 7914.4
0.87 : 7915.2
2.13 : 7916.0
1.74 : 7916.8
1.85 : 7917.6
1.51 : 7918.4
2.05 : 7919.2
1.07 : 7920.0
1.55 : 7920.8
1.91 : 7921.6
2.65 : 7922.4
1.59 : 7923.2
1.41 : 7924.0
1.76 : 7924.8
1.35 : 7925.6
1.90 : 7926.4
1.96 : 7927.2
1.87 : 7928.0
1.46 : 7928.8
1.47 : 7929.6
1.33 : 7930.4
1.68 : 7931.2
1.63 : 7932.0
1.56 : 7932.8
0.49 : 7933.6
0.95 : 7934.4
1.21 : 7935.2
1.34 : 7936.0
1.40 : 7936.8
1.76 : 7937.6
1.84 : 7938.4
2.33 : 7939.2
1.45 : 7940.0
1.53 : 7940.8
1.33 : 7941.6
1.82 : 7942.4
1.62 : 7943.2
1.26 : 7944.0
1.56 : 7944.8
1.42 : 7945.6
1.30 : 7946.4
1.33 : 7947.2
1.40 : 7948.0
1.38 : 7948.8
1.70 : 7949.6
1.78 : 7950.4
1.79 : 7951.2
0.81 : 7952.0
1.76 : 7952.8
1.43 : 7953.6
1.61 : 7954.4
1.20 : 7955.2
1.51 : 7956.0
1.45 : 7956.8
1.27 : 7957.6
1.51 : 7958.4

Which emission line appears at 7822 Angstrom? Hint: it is [S II]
